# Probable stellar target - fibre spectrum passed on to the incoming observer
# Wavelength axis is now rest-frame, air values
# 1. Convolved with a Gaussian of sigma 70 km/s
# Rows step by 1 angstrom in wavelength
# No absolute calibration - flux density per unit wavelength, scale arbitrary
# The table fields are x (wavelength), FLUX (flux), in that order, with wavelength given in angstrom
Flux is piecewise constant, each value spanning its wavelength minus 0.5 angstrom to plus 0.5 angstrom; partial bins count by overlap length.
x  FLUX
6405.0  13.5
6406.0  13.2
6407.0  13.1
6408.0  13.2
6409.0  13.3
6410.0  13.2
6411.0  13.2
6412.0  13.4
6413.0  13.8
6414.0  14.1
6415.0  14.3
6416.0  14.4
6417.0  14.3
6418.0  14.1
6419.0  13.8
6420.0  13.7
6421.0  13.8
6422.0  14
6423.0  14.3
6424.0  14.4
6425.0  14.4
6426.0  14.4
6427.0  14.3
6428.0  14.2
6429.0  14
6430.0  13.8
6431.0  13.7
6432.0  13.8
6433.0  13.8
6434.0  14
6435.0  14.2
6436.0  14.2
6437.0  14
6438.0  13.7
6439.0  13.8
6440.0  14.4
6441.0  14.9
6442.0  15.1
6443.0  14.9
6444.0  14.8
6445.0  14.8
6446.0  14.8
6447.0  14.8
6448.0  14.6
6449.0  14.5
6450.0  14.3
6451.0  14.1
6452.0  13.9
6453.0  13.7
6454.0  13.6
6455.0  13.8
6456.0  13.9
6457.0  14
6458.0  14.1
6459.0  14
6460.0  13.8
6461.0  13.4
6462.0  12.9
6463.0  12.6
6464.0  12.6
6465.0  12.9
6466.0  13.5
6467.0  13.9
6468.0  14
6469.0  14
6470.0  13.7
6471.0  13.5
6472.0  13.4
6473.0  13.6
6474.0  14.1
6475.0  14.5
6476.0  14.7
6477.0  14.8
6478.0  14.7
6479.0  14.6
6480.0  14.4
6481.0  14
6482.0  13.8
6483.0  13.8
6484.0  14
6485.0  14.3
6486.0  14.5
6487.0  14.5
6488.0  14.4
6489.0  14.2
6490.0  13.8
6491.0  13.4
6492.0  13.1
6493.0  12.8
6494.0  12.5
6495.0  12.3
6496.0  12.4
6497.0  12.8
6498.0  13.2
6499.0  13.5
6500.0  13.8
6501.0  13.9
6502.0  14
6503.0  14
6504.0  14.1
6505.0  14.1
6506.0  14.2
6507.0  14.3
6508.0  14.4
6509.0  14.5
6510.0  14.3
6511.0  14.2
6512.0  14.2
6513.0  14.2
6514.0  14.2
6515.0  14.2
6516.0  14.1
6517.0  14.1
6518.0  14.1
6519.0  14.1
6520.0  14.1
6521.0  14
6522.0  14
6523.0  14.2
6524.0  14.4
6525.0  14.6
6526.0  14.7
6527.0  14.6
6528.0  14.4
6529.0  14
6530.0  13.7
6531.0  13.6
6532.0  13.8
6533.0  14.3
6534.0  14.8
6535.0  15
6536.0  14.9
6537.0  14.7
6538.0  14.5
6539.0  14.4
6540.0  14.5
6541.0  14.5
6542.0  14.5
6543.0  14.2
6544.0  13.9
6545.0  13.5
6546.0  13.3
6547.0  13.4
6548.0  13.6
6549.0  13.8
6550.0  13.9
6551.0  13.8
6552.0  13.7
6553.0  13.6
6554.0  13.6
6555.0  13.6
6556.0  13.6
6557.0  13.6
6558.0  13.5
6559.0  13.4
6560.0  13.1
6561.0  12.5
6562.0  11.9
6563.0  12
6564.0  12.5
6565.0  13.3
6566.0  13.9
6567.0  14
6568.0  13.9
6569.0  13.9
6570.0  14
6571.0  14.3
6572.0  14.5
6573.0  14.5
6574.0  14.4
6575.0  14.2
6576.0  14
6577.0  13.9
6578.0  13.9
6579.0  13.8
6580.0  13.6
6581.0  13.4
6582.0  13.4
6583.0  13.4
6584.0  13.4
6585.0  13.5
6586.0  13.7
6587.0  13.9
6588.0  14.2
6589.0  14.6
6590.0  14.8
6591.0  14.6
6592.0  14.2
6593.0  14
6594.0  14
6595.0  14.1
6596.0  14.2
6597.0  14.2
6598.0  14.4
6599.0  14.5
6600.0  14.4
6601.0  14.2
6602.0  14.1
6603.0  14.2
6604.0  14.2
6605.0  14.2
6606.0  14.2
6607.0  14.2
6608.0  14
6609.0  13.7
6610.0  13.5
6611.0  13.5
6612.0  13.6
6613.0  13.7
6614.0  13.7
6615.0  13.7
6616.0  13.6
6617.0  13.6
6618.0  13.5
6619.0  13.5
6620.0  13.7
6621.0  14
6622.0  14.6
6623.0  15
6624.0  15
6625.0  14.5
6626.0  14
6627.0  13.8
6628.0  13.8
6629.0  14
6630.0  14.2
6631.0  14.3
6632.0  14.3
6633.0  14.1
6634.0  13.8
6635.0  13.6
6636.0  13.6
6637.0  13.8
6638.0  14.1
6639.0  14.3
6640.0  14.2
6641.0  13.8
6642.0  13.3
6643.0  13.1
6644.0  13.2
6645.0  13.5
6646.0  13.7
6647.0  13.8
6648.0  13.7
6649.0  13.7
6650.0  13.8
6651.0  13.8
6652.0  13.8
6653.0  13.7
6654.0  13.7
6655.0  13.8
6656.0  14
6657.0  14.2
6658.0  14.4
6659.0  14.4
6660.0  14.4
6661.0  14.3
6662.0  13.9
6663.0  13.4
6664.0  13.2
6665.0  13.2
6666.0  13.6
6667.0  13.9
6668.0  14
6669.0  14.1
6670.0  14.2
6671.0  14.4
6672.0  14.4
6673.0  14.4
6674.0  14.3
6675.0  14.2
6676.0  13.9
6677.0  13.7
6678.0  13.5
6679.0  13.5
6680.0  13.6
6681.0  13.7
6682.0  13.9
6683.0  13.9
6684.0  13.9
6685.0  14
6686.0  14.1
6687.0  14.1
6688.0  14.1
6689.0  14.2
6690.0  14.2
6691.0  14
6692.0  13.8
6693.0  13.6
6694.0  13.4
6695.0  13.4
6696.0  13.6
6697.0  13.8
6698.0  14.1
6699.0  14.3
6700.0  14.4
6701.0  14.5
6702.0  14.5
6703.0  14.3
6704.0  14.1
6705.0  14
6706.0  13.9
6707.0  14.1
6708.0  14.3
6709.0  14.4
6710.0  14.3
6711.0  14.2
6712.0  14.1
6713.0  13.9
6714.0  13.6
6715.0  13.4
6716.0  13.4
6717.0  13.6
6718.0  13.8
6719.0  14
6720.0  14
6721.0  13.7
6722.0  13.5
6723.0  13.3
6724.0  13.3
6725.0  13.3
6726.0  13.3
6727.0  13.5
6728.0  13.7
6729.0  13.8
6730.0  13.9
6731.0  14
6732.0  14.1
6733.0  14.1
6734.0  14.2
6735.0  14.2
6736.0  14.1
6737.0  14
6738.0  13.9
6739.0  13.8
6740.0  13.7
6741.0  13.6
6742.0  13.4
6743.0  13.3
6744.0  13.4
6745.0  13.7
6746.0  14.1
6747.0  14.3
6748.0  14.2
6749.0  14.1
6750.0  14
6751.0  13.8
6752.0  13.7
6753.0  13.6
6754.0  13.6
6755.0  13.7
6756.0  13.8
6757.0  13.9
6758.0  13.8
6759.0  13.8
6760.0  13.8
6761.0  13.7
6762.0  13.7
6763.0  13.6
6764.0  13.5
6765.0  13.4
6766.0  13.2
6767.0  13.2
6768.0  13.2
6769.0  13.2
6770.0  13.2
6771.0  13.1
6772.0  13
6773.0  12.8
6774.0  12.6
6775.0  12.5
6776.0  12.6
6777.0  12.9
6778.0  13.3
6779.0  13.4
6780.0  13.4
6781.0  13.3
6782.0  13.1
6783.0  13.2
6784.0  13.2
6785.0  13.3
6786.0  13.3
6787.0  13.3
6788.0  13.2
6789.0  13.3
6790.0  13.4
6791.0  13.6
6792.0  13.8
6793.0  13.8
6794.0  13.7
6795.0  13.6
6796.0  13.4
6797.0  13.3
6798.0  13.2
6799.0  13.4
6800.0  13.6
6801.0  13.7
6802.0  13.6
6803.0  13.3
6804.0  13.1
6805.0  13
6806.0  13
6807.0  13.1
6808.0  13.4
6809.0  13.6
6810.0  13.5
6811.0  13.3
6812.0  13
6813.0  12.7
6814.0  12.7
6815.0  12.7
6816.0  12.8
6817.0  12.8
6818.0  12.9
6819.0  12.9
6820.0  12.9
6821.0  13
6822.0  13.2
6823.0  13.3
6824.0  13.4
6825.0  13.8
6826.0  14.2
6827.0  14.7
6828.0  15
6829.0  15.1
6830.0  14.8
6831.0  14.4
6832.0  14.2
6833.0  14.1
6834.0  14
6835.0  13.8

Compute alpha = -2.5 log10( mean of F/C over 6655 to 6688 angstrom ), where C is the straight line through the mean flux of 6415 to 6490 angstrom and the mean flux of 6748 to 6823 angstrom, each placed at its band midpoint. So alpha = -0.030 mag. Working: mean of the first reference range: 14.1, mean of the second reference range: 13.3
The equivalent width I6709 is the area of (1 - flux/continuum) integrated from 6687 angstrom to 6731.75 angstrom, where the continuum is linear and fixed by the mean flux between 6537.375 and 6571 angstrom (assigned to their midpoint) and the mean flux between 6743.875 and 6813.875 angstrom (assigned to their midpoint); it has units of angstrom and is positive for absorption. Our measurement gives -1.3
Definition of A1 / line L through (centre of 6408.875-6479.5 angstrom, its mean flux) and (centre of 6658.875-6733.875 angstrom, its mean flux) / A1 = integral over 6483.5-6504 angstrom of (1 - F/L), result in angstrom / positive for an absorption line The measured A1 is 0.6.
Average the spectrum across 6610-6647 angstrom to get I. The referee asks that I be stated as 13.9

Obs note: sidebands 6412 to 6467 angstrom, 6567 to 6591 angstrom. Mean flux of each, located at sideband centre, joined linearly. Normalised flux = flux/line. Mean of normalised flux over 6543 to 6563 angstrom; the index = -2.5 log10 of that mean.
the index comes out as 0.05 mag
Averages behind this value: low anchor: 14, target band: 13.4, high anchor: 14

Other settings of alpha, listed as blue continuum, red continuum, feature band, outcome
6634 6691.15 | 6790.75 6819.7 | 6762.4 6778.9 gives 0.03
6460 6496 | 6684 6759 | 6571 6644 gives -0.01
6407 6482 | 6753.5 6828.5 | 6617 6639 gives -0.03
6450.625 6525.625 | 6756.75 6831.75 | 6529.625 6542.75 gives -0.05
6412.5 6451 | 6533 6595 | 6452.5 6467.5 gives 0.05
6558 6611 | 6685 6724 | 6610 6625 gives 0.00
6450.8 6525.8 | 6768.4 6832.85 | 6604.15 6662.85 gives -0.02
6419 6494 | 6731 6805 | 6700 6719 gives -0.03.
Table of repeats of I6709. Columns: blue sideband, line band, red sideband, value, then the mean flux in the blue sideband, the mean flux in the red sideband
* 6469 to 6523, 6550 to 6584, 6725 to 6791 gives 0.6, 13.9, 13.5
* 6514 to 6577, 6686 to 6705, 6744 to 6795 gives -0.6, 13.9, 13.5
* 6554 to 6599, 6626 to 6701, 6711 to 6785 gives -1.2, 13.8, 13.6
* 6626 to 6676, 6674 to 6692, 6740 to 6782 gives -0.2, 13.9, 13.5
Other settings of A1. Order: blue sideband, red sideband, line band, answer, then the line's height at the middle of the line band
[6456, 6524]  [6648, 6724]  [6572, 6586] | 0.1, 13.9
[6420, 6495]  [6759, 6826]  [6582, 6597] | -0.4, 13.7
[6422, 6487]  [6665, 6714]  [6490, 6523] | 0.6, 14.1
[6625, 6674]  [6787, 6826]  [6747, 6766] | -0.4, 13.5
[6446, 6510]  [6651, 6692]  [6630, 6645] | 0.1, 13.9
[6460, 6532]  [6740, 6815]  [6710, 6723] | -0.2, 13.5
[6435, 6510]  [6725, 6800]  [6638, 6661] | -0.3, 13.7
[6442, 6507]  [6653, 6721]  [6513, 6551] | -0.7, 13.9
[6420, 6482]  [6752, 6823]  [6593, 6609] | -0.6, 13.7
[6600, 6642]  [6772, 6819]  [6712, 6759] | -1.0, 13.5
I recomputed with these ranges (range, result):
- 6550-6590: 13.7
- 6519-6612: 13.9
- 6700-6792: 13.6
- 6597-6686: 13.9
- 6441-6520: 14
